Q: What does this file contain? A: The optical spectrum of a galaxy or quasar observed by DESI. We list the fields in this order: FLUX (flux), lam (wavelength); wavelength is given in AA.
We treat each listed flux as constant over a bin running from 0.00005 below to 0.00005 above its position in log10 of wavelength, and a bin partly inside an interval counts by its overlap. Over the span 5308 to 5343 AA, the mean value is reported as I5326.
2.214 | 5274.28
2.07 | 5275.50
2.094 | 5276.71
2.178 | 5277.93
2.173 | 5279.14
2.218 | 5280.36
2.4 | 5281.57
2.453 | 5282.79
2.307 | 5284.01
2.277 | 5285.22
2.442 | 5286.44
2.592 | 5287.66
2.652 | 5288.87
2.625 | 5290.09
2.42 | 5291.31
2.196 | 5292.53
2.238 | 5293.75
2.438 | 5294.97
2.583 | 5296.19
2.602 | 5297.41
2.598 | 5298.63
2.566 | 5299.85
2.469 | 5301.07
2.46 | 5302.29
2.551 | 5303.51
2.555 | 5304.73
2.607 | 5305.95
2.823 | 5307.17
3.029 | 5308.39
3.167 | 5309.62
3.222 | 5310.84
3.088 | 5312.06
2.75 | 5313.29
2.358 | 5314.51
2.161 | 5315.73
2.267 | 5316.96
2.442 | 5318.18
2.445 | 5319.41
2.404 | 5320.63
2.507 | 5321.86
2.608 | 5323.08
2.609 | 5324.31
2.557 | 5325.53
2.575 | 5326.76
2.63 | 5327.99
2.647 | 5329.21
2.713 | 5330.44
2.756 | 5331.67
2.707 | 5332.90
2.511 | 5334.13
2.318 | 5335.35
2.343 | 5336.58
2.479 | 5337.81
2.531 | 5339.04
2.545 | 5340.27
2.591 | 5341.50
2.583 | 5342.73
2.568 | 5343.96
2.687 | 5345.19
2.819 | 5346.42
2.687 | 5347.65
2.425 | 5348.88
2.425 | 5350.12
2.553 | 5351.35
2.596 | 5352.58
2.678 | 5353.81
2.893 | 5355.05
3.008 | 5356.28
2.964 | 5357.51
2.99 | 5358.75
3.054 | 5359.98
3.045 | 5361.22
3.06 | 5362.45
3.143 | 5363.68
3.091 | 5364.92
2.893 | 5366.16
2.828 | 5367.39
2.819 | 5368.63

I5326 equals 2.6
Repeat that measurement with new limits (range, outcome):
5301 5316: 2.73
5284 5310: 2.56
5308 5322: 2.65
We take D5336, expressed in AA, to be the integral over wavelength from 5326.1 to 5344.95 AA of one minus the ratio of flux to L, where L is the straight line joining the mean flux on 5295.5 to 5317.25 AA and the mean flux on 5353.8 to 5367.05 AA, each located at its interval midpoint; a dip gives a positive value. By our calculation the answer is 1.81 AA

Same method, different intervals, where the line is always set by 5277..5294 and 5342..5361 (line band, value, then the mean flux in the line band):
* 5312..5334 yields 0.2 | 2.55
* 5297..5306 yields -0.3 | 2.55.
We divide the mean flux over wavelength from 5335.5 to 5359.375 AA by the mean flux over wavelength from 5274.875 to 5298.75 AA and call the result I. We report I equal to 1.11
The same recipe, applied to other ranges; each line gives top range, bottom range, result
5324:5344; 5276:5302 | 1.07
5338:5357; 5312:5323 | 1.07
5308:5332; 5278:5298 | 1.10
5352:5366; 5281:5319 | 1.15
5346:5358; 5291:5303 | 1.10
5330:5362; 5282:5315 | 1.03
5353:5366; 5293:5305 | 1.19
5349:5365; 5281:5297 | 1.18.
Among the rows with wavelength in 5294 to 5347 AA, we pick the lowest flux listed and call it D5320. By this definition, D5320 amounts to 2.161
